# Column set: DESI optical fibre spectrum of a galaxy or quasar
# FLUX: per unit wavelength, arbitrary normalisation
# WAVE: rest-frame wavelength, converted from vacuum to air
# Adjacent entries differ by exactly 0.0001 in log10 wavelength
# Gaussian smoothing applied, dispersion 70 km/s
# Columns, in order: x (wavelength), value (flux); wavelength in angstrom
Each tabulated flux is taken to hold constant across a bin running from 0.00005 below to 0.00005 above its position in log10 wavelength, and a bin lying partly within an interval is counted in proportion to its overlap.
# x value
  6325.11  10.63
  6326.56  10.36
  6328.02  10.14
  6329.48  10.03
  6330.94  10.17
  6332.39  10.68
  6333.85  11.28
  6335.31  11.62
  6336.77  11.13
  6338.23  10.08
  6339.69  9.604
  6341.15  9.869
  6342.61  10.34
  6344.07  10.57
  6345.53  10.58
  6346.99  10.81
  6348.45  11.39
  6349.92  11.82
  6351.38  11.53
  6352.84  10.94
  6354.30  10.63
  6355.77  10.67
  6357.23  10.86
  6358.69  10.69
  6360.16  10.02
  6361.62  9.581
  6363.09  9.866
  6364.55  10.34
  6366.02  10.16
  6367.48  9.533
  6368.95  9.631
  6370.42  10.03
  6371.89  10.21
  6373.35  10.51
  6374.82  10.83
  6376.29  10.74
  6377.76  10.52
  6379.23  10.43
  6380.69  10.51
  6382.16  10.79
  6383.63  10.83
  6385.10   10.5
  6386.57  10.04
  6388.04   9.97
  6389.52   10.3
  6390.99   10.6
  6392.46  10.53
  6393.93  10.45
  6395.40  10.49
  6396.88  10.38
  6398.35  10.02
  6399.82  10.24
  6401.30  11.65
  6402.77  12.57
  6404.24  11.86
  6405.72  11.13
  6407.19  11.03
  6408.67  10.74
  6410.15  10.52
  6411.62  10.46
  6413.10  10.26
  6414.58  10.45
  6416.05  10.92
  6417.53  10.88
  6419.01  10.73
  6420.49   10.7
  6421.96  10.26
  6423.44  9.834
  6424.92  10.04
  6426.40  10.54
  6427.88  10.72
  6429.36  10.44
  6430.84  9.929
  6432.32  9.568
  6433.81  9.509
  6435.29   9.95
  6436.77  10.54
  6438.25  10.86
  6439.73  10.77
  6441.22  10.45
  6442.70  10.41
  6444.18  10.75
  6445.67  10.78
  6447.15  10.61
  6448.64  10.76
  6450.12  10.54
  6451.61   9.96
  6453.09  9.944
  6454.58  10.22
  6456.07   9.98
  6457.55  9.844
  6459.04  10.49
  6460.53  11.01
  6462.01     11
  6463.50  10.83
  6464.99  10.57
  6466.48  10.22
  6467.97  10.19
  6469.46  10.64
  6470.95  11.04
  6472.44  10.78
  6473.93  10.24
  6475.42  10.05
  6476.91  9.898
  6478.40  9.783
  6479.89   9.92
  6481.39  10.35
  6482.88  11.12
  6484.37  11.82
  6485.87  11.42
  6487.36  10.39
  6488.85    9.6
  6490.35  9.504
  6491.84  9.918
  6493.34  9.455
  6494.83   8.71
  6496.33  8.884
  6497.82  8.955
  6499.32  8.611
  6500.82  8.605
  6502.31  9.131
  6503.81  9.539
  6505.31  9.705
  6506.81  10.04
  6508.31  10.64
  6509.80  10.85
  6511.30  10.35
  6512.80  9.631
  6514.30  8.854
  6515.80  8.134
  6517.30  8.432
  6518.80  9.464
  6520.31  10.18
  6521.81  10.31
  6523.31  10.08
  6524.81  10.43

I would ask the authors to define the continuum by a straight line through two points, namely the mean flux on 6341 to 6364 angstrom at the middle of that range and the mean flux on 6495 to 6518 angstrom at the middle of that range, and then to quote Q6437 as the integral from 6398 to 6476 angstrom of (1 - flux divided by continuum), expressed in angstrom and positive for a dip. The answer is -4.8 angstrom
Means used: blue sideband 10.7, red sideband 9.34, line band 10.5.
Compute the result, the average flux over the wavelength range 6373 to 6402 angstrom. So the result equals 10.5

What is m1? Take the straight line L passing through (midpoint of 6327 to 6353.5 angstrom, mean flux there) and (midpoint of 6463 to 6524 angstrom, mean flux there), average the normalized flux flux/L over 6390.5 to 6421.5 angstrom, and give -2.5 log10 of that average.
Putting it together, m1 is -0.04 mag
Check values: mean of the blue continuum 10.7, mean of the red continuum 9.92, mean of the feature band 10.8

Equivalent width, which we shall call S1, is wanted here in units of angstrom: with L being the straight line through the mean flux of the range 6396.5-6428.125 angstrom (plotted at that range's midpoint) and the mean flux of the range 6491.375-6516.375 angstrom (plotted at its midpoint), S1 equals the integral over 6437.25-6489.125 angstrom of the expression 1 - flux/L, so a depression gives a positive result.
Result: -2.6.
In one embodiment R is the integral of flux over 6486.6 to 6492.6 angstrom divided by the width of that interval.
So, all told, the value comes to 9.86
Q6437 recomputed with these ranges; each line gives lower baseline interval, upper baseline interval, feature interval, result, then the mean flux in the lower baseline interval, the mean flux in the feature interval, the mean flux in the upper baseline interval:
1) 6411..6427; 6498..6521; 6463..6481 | -0.8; 10.5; 10.3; 9.46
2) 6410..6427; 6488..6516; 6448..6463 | -0.5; 10.5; 10.4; 9.46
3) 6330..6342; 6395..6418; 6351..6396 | 1.3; 10.5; 10.4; 10.9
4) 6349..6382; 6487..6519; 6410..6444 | -1.3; 10.5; 10.4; 9.42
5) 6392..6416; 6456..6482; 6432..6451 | 0.2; 10.8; 10.4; 10.4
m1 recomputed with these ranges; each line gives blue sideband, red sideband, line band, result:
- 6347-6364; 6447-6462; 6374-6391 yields 0.01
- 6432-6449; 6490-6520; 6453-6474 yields -0.05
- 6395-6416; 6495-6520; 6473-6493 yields -0.06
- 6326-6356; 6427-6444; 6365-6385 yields 0.02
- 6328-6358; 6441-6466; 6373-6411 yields -0.01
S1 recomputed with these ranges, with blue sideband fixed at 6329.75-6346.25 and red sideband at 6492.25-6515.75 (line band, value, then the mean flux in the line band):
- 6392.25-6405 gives -1.01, 10.9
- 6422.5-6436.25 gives -0.20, 10.1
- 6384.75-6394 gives -0.13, 10.3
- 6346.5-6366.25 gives -0.51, 10.7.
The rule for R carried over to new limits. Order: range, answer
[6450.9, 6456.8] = 10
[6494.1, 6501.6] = 8.76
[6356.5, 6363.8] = 10.2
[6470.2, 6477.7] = 10.4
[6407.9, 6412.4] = 10.6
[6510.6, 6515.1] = 9.59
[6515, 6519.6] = 8.68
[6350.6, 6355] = 11.1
